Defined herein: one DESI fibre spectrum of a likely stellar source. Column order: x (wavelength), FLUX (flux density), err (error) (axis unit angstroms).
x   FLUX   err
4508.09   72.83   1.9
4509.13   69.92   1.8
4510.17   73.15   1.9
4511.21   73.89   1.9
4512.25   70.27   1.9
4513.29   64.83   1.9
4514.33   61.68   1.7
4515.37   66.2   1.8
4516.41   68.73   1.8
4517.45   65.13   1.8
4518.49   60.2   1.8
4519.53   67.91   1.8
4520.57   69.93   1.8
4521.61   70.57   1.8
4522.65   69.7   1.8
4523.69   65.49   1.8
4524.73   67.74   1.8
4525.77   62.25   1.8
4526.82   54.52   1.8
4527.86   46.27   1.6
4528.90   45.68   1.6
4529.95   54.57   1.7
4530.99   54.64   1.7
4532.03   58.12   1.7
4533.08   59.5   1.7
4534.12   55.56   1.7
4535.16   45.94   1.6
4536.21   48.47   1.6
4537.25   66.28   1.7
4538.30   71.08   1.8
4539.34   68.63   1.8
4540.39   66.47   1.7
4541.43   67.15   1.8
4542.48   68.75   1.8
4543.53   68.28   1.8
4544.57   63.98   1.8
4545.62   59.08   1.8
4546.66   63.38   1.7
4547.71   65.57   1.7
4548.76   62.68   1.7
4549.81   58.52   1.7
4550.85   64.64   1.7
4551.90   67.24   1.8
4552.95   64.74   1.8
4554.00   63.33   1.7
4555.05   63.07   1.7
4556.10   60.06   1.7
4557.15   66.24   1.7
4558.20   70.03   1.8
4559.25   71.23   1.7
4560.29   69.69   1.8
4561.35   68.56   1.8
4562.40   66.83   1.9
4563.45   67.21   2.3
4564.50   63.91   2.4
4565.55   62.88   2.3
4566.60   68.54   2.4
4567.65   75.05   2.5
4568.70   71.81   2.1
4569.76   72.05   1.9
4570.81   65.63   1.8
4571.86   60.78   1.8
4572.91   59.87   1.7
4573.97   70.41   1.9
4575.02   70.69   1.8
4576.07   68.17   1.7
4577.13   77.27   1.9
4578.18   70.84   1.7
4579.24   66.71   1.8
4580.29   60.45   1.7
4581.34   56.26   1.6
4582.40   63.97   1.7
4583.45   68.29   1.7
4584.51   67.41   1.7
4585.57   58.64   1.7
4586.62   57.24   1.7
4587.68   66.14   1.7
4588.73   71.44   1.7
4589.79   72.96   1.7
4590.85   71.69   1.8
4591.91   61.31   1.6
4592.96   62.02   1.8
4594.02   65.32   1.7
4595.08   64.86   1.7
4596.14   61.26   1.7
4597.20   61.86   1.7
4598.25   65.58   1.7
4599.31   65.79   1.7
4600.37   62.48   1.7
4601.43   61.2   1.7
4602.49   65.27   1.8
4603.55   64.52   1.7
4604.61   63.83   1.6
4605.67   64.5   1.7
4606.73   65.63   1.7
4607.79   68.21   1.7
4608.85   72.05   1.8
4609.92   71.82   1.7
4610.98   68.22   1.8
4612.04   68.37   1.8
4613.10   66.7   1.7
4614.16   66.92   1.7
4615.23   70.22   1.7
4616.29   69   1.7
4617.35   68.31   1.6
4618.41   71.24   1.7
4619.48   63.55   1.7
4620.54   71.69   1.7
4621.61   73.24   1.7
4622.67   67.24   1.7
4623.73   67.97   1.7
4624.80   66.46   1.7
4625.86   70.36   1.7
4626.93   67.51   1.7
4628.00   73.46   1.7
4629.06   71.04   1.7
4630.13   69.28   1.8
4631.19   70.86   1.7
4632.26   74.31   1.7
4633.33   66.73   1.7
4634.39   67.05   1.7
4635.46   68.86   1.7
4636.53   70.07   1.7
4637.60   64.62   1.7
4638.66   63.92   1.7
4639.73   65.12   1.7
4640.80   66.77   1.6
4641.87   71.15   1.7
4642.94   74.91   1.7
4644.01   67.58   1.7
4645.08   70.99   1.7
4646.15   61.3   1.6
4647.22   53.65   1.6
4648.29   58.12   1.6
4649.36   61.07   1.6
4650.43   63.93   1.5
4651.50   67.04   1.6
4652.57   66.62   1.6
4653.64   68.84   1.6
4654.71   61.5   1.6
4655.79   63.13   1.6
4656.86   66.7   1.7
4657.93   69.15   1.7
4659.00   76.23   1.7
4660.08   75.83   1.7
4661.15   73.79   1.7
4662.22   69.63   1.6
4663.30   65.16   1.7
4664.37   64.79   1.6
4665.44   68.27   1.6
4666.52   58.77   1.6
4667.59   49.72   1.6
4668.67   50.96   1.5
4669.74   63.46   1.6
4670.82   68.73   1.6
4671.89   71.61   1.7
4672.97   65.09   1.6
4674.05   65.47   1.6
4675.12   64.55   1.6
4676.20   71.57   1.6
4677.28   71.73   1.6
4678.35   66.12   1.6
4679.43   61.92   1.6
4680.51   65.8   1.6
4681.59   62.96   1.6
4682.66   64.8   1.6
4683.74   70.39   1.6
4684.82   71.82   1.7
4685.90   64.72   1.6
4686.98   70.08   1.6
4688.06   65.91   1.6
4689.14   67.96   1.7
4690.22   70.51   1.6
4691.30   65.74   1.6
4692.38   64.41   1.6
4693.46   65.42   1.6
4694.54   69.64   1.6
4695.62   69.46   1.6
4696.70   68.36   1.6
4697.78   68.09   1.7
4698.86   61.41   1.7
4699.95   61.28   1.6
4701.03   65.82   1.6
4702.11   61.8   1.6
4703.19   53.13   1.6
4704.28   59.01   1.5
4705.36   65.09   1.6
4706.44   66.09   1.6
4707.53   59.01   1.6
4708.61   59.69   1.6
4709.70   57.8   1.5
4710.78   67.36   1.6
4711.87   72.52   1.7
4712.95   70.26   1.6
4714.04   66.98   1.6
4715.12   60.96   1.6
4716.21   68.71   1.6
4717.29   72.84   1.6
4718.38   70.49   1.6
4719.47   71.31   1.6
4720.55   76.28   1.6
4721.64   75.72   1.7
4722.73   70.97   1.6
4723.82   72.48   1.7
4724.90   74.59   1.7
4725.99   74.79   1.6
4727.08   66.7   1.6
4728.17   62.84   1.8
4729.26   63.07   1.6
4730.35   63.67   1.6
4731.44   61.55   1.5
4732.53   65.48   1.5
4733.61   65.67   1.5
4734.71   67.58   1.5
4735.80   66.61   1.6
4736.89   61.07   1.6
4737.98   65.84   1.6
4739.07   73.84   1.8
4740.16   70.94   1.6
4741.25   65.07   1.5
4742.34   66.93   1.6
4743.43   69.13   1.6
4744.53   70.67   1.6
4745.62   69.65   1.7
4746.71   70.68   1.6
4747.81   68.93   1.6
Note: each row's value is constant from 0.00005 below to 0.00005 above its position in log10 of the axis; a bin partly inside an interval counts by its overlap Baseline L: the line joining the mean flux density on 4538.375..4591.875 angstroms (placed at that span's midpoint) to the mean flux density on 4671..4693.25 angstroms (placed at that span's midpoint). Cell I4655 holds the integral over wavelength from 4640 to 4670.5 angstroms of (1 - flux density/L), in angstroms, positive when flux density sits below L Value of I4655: 0.7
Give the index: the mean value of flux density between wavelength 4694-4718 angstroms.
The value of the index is 64.8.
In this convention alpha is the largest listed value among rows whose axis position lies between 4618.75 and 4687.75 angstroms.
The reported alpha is 76.23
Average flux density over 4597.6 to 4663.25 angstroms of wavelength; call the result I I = 67.5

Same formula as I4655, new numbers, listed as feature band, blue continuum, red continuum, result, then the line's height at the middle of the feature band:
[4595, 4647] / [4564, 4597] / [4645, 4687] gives -1.33 angstroms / 65.9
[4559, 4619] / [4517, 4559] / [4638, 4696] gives -2.60 angstroms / 63.9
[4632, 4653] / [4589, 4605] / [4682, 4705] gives -0.28 angstroms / 65.2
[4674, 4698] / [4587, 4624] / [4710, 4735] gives 0.30 angstroms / 68.1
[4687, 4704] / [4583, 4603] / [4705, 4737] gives 0.39 angstroms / 66.8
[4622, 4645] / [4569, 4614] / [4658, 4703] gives -0.97 angstroms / 66.1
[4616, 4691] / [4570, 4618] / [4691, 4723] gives -1.03 angstroms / 66.1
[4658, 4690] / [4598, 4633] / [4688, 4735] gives 0.29 angstroms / 67.2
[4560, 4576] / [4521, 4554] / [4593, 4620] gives -1.01 angstroms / 63.6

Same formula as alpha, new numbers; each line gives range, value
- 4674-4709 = 71.82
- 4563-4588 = 77.27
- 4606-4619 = 72.05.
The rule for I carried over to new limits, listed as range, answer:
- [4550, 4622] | 66.5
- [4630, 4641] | 68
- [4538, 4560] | 65.4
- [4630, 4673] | 66.2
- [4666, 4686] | 64.8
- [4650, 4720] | 66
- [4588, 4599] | 65.9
